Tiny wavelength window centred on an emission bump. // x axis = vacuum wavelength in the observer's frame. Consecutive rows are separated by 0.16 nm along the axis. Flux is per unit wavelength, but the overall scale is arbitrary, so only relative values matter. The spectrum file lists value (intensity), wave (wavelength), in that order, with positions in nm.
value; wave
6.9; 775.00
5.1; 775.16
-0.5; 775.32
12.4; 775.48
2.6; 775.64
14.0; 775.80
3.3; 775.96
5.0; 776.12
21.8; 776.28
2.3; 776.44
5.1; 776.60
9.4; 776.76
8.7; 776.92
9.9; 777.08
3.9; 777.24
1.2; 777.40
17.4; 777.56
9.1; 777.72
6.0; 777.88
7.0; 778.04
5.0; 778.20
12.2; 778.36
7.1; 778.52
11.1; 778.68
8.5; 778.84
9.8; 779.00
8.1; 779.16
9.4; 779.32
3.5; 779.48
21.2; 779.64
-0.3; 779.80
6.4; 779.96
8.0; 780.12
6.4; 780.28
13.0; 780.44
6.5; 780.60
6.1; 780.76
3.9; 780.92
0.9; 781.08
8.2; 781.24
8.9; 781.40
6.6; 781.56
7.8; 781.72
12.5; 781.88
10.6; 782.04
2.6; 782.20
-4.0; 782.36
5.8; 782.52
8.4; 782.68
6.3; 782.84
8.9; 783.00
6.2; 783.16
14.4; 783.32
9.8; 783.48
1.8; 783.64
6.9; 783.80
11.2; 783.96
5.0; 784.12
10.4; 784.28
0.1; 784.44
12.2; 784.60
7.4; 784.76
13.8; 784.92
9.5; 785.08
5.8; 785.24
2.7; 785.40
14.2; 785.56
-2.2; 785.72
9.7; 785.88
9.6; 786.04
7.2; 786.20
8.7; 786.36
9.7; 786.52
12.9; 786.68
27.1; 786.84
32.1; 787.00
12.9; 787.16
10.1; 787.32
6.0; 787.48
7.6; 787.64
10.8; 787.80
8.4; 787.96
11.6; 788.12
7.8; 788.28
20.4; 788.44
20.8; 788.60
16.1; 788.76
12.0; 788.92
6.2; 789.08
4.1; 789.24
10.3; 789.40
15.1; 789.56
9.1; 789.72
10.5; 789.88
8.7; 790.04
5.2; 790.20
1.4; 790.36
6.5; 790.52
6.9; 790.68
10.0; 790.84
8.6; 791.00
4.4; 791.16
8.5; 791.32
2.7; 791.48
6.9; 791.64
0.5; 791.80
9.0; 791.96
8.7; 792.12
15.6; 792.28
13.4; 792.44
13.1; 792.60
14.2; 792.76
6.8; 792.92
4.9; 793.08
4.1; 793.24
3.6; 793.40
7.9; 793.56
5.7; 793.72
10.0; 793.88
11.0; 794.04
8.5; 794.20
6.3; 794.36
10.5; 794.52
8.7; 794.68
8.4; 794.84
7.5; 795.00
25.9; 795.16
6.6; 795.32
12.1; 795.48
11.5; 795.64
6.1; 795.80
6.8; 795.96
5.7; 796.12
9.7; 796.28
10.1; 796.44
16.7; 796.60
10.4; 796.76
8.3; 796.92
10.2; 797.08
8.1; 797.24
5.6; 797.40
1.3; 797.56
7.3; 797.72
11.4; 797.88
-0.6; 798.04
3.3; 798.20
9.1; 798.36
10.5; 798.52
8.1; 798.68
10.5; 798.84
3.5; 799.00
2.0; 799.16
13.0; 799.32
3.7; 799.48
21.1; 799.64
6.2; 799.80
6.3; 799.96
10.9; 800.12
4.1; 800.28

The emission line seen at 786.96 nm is [S II] 6716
